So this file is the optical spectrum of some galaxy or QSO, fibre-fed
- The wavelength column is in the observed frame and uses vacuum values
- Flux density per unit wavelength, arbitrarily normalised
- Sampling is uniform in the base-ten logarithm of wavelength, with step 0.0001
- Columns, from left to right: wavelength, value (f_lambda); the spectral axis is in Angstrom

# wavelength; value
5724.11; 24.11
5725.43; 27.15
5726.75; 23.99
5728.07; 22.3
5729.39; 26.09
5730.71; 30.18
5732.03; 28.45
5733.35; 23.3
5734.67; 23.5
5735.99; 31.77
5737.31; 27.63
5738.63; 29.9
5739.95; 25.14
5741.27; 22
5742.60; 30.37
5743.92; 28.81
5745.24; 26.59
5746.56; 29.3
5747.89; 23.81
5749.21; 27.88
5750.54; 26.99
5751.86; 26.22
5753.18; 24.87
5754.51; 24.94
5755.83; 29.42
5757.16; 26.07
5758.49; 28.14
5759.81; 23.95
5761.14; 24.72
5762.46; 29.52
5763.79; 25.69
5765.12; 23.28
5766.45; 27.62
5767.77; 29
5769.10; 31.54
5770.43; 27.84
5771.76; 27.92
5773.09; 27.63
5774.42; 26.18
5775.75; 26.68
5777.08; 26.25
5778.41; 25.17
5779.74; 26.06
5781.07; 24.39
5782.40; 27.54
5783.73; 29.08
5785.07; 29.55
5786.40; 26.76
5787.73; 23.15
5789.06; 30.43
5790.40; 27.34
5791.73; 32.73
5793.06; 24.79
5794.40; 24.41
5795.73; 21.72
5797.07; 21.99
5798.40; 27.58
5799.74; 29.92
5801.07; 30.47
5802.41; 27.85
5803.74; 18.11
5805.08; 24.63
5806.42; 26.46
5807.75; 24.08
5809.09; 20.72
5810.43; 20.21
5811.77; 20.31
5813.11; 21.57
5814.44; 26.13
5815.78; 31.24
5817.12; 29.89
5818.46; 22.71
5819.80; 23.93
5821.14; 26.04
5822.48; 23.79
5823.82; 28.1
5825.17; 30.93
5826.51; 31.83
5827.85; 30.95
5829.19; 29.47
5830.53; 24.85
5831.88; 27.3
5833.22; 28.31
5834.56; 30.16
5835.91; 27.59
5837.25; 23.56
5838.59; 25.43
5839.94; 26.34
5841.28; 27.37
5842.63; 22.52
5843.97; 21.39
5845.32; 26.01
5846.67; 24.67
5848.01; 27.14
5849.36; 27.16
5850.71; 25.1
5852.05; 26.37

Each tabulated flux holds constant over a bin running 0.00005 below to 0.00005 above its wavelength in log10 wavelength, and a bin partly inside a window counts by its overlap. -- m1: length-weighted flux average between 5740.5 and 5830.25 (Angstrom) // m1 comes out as 26.5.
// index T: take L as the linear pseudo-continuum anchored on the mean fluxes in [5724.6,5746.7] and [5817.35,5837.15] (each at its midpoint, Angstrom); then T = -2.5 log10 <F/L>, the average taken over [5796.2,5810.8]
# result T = 0.11 mag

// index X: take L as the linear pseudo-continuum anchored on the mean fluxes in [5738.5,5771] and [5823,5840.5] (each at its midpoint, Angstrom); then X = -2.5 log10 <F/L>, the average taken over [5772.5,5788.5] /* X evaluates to 0.029 mag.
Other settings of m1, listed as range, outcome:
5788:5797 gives 26.4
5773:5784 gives 26.4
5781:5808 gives 26.4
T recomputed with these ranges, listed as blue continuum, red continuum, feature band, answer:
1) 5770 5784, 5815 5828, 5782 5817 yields 0.06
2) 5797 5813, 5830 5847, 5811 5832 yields -0.07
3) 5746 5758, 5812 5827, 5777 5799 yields 0.01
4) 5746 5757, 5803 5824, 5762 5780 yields -0.05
